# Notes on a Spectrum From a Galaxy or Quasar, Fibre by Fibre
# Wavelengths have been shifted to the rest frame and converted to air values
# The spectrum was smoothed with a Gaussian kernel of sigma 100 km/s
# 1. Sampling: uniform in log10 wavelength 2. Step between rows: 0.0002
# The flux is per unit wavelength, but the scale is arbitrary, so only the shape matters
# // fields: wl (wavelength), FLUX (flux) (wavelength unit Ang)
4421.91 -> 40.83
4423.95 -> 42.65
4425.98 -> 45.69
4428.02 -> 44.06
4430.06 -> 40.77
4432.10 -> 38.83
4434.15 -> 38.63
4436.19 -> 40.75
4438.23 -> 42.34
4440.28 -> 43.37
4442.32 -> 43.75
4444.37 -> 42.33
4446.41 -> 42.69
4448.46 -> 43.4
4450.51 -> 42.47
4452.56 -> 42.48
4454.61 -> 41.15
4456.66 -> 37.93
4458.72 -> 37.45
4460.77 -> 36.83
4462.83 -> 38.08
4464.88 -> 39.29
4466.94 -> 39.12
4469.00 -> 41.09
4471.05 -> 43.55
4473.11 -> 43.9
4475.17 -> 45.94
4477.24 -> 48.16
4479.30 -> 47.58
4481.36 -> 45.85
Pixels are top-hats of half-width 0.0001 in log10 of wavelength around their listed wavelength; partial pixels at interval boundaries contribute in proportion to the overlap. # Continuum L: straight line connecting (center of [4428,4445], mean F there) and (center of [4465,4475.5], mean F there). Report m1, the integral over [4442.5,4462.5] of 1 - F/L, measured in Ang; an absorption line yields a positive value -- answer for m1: 0.50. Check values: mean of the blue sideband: 41.5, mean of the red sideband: 42.2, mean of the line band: 40.8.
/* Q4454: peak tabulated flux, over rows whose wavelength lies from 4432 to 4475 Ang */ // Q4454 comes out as 43.9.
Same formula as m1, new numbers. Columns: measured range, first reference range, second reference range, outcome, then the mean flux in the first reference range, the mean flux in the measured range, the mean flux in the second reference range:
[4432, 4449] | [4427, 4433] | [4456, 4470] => -0.6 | 41.3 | 41.9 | 38.5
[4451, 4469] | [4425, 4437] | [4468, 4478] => 1.8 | 41.4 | 39.2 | 44.4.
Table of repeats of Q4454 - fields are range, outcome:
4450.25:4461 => 42.48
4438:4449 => 43.75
